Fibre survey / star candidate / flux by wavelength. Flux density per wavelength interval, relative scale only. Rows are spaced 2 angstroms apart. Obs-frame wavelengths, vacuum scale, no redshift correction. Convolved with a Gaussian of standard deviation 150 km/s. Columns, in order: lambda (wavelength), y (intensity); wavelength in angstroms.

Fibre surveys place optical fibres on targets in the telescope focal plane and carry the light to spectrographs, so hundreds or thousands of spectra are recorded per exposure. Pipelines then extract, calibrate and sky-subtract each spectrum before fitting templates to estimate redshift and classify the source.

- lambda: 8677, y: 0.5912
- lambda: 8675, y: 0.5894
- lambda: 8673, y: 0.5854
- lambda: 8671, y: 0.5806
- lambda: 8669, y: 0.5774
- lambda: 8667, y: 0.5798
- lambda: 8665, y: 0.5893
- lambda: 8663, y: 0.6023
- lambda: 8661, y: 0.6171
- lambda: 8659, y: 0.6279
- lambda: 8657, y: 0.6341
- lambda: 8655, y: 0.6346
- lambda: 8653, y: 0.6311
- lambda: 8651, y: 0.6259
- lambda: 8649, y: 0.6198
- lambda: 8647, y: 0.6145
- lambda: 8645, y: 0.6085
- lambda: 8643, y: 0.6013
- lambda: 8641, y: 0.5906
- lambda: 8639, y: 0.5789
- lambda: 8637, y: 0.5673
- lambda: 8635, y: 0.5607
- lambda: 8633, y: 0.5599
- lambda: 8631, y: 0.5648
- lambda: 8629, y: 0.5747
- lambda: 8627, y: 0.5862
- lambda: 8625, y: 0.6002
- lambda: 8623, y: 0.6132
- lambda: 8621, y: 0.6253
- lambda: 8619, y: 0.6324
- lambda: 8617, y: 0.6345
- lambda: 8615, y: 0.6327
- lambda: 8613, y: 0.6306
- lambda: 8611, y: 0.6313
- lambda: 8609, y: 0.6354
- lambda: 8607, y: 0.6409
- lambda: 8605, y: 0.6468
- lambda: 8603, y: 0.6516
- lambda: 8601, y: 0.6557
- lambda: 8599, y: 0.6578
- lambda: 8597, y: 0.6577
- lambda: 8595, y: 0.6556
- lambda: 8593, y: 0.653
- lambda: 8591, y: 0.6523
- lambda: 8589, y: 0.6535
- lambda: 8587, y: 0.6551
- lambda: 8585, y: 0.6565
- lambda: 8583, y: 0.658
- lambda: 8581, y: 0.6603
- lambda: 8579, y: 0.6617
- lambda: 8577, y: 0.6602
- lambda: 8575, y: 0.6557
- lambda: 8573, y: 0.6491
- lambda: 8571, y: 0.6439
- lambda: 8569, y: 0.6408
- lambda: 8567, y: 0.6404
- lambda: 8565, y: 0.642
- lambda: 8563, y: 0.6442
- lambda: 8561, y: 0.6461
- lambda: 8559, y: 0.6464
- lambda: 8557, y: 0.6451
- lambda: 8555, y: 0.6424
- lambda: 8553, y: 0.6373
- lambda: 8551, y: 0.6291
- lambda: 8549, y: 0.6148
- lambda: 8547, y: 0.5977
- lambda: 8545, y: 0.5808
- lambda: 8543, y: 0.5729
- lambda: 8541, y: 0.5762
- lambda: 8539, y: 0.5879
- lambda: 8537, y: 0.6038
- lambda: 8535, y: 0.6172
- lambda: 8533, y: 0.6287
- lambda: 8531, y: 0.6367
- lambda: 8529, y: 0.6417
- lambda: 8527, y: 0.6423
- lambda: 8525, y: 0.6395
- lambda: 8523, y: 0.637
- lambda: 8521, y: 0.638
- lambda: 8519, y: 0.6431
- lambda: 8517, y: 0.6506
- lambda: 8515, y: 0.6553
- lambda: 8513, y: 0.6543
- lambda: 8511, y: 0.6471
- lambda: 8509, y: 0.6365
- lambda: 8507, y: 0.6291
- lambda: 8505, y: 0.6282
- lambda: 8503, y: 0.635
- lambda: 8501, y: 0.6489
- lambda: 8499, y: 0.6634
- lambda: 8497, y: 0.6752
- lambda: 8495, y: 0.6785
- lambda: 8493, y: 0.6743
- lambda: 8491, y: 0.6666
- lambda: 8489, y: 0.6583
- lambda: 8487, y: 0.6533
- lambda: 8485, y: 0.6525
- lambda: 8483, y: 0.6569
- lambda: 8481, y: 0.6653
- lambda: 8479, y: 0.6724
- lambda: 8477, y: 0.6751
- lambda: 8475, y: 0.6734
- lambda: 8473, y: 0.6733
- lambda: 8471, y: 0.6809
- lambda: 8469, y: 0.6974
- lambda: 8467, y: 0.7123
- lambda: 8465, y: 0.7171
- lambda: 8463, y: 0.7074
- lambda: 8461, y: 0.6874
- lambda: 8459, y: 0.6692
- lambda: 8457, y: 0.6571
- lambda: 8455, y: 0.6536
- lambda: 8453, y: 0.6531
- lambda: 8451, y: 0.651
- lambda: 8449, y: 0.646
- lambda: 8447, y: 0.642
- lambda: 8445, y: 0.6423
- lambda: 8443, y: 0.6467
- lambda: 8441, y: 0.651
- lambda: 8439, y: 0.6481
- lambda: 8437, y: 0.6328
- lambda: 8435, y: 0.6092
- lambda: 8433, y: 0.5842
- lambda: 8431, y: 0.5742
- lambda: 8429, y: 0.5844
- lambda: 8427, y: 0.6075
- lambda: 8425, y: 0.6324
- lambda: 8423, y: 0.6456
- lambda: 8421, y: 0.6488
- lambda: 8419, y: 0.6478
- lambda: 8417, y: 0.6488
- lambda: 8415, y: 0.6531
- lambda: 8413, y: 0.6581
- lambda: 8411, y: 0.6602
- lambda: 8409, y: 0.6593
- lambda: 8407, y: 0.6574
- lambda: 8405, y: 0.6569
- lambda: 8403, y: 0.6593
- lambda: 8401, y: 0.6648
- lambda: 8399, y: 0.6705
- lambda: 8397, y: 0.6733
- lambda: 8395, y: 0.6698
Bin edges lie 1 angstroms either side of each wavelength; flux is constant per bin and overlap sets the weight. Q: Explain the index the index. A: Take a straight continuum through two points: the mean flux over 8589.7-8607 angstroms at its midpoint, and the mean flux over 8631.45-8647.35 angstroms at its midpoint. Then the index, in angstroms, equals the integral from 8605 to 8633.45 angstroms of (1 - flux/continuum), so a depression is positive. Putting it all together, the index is 0.2 angstroms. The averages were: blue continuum 0.653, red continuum 0.583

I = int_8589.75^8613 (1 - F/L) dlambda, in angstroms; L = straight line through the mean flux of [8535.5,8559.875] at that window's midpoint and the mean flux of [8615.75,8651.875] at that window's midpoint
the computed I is -1.7 angstroms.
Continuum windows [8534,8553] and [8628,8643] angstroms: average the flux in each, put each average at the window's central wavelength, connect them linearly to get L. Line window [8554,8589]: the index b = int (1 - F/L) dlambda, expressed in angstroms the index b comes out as -3.4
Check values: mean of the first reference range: 0.6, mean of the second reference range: 0.573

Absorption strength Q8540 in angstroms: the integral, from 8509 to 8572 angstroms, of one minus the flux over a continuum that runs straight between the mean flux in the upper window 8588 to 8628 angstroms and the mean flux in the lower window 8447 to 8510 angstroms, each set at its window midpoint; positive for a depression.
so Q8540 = 2.15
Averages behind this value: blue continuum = 0.666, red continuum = 0.637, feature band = 0.63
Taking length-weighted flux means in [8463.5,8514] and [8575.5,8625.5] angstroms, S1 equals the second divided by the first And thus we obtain 0.97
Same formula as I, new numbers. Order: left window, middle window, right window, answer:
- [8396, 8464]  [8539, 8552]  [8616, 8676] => 0.6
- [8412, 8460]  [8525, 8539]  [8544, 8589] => 0.3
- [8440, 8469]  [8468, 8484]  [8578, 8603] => -0.2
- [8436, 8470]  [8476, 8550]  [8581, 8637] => 1.4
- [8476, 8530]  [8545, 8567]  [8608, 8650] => 0.0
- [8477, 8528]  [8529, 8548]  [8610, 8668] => 1.1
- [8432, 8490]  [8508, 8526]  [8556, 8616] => 0.3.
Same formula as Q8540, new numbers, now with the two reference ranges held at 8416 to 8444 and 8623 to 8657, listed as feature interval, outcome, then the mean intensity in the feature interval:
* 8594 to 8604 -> -0.9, 0.656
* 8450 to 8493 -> -3.7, 0.673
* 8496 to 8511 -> -0.7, 0.645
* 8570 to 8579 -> -0.7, 0.653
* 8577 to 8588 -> -1.0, 0.658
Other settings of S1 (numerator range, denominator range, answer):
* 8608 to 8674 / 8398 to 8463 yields 0.94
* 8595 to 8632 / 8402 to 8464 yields 0.97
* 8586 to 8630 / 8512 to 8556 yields 1.02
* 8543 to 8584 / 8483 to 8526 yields 0.98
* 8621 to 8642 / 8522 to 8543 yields 0.94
